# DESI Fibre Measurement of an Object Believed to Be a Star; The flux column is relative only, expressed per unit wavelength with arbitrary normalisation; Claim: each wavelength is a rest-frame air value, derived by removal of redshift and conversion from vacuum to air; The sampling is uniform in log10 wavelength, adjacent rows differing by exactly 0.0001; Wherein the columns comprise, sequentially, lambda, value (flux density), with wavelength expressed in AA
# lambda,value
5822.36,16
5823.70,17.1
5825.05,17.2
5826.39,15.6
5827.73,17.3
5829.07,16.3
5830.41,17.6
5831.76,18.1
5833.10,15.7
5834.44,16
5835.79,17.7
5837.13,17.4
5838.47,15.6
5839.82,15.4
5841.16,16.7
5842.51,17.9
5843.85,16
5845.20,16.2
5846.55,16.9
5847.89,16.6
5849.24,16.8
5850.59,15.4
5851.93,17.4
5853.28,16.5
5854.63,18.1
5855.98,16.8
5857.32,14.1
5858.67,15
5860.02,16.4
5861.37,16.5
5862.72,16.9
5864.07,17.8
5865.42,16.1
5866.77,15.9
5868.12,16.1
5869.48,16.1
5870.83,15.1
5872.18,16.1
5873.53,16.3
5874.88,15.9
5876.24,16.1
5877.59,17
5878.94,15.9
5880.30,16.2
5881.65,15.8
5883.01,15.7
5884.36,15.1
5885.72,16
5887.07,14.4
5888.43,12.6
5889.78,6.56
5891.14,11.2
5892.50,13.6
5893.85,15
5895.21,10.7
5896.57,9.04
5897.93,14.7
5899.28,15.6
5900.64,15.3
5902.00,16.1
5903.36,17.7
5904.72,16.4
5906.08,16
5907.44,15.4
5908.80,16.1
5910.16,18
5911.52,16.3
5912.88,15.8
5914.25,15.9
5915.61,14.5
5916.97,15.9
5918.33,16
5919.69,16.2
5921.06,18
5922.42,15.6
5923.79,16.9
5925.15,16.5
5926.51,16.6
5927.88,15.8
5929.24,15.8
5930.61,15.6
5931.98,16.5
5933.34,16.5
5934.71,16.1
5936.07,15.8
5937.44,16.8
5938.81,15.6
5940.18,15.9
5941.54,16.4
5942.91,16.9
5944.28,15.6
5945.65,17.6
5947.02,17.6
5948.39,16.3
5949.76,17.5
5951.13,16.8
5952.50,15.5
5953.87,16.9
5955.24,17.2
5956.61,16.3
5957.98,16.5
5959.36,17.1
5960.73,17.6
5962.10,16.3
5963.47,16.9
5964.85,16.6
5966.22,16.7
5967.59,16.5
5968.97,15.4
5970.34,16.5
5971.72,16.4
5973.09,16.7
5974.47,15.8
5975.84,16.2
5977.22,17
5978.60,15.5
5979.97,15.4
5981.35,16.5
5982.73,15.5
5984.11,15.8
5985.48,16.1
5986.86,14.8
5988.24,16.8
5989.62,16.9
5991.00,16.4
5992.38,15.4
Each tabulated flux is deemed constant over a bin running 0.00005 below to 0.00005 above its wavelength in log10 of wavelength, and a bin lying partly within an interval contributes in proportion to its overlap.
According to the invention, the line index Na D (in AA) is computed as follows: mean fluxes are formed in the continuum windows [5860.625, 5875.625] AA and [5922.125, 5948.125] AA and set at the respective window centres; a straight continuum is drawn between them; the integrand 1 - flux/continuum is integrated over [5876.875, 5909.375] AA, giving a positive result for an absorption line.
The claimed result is 3.5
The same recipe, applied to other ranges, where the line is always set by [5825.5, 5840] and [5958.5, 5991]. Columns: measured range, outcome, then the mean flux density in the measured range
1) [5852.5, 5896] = 3.5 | 15.2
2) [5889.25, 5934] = 3.3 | 15.2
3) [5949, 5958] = -0.2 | 16.7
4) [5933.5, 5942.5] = 0.1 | 16.1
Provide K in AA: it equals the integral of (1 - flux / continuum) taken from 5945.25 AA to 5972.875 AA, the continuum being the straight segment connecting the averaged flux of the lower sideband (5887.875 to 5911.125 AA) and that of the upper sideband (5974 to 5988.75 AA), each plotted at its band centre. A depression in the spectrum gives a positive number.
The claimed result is -2.2 AA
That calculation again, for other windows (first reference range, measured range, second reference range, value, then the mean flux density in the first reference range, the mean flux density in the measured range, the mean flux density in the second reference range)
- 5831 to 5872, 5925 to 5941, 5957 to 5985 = 0.3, 16.4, 16.1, 16.3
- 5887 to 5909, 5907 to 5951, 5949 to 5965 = -2.8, 13.8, 16.3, 16.8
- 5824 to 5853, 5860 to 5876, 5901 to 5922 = 0.2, 16.7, 16.3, 16.3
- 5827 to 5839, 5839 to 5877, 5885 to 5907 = -1.6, 16.9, 16.3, 13.8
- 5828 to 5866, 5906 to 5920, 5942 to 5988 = 0.4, 16.6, 16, 16.4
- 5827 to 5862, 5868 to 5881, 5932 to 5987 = 0.3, 16.6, 16.1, 16.4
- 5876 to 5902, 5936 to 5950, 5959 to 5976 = -0.7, 14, 16.5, 16.5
